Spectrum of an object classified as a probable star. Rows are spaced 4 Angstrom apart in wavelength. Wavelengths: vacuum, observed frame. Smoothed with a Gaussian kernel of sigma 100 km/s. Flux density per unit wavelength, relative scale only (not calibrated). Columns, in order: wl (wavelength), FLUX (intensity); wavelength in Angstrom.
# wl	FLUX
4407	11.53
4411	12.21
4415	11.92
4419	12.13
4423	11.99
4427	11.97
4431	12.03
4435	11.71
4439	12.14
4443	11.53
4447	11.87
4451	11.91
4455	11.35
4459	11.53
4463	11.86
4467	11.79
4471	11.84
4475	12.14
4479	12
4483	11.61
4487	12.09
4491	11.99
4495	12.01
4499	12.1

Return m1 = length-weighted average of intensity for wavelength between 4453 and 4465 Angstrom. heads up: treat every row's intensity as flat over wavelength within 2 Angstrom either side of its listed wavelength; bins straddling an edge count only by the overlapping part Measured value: 11.6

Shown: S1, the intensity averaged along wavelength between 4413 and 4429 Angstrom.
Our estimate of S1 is 12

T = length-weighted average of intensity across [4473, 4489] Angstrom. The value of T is 12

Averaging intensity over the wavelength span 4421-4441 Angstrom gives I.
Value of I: 12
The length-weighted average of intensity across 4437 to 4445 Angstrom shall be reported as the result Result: 11.8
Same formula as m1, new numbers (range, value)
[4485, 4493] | 12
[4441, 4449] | 11.7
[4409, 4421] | 12.1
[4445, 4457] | 11.7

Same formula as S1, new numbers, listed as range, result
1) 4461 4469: 11.8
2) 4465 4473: 11.8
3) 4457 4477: 11.8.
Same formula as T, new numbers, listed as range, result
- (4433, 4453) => 11.8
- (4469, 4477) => 12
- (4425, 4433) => 12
